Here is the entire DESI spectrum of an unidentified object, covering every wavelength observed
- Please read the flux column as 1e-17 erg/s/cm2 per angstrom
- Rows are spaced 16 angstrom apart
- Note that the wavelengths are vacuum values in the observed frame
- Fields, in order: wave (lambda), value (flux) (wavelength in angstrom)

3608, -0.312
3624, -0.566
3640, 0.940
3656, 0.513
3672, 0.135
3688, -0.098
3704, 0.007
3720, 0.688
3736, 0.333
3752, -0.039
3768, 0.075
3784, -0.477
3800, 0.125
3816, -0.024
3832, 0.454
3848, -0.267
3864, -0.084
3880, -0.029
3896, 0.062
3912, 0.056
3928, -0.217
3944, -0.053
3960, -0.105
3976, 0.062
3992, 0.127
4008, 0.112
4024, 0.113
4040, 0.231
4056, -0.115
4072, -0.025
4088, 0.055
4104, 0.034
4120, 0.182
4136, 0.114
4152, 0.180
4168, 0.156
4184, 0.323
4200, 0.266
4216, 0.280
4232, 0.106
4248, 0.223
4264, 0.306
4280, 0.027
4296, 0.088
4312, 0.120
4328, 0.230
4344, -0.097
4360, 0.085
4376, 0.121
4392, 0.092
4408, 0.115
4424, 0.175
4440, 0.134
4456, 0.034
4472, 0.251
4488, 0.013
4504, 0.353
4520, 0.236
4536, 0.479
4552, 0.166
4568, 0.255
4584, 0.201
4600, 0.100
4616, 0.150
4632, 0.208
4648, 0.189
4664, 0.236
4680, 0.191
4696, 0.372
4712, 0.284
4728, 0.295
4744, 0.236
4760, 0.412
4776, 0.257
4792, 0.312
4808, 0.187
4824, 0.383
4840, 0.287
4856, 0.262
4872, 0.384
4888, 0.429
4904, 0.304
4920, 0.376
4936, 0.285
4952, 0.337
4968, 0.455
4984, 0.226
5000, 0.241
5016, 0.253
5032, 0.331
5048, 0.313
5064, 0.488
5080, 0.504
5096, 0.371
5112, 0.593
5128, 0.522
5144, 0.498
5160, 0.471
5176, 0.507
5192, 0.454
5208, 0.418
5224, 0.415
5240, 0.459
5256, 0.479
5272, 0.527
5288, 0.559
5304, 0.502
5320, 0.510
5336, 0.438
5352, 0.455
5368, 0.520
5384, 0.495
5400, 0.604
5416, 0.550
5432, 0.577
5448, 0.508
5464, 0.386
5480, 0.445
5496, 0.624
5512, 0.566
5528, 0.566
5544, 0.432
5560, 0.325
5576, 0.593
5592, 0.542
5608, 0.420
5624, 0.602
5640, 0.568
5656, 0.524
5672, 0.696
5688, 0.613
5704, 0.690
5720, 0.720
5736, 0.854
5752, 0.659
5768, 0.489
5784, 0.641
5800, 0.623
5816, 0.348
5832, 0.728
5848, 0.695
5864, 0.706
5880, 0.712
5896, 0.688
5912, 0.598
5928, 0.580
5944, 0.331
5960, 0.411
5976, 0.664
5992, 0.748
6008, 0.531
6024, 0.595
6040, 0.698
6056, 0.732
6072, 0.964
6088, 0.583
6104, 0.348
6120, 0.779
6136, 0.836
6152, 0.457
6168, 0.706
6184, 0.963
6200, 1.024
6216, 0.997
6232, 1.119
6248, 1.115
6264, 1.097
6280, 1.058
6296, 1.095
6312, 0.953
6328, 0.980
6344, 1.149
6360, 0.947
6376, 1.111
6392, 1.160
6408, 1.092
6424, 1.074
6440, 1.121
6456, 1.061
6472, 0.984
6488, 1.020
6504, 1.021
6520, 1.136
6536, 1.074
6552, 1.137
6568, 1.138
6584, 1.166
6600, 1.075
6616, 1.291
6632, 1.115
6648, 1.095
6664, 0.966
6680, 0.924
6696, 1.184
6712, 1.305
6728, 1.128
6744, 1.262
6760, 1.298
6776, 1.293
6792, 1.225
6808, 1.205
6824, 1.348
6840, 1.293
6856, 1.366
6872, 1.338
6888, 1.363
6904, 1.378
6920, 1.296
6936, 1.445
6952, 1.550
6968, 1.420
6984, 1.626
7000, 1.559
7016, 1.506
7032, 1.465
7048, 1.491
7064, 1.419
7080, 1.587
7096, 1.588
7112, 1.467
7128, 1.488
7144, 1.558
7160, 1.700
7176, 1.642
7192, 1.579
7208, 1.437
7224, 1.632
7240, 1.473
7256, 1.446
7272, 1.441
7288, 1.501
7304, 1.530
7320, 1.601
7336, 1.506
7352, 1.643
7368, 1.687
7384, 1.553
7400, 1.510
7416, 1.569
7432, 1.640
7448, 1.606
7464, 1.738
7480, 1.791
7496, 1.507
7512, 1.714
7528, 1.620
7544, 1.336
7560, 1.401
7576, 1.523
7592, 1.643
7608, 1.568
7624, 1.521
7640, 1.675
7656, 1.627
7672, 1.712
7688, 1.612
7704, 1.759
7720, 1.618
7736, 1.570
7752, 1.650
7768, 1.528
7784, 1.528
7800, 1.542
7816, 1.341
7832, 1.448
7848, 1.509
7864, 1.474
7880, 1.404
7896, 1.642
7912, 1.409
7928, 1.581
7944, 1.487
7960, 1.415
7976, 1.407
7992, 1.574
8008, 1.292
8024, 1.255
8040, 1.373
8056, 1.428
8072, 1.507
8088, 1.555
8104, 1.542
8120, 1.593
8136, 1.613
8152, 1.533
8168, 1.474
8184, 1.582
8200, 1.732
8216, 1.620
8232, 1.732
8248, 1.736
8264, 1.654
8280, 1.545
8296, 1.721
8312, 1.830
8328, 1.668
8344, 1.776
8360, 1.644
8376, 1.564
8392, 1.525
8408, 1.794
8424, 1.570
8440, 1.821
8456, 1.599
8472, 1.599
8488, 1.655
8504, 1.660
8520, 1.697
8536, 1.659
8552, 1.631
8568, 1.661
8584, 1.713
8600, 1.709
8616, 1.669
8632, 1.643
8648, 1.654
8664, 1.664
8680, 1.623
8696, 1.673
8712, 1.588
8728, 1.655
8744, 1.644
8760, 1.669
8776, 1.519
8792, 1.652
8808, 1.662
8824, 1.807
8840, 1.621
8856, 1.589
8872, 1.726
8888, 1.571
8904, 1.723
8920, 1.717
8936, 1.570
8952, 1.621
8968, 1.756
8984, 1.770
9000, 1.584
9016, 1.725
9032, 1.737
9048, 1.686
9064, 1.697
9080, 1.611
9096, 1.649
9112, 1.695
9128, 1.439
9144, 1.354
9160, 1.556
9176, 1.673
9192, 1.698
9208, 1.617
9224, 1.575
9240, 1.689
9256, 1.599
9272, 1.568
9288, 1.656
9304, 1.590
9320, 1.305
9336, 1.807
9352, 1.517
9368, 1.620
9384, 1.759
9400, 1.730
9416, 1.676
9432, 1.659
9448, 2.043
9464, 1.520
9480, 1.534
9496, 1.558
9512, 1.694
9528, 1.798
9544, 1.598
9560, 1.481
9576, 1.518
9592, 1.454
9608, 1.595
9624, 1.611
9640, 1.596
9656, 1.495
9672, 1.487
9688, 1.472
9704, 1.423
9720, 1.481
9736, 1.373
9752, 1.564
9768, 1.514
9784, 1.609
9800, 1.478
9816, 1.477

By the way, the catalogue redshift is 0.550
